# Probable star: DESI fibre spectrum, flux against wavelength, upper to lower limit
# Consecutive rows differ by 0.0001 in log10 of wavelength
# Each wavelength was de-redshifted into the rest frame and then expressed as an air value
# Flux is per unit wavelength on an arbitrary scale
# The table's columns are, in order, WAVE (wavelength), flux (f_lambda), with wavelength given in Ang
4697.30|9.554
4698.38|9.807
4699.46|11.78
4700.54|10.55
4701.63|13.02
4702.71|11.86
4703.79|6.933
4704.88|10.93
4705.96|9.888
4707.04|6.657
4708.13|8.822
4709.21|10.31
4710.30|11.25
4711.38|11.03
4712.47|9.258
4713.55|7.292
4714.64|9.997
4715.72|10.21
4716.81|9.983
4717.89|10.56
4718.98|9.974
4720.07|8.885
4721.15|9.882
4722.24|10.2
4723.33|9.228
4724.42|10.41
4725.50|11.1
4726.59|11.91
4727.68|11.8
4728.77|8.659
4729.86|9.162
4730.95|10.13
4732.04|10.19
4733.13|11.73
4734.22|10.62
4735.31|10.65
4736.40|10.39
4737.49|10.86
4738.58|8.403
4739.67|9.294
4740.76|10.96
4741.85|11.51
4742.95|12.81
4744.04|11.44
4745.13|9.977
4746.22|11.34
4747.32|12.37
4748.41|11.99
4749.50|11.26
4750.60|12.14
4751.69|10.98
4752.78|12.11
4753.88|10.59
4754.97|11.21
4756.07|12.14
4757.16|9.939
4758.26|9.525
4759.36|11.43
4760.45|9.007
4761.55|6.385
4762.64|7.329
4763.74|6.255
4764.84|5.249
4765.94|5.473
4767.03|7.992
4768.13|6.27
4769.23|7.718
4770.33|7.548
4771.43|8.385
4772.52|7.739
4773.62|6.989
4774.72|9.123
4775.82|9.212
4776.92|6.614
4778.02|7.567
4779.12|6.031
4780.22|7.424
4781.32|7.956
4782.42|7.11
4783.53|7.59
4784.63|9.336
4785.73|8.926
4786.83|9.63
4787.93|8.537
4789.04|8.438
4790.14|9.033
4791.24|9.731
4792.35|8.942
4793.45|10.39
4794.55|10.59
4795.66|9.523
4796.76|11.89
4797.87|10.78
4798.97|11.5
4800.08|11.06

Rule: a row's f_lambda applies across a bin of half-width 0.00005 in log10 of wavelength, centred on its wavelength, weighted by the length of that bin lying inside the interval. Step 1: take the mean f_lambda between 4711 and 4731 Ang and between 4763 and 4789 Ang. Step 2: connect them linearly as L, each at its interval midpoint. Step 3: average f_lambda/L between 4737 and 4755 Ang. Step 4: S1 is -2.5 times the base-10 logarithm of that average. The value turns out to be -0.25 mag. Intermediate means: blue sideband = 9.97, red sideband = 7.61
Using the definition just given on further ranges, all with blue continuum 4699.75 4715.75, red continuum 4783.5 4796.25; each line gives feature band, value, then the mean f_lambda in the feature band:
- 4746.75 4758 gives -0.19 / 11.4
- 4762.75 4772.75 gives 0.33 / 6.95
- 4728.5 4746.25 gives -0.09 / 10.5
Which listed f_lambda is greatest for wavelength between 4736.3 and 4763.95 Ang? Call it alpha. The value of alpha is 12.81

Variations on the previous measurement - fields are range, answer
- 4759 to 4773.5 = 11.43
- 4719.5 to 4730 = 11.91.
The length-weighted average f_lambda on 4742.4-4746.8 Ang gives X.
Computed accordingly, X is 11.4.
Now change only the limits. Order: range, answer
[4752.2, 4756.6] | 11.5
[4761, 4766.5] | 6.15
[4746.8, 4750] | 11.9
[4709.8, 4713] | 10.5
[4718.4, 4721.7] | 9.58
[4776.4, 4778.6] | 7.08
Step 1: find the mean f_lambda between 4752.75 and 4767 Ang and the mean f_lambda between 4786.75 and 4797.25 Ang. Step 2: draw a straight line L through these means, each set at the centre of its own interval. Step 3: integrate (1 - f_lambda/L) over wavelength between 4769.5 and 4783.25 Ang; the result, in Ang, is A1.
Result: 2.4 Ang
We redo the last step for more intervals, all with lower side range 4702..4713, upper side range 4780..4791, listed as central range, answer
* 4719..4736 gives -1.6 Ang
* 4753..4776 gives 1.1 Ang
